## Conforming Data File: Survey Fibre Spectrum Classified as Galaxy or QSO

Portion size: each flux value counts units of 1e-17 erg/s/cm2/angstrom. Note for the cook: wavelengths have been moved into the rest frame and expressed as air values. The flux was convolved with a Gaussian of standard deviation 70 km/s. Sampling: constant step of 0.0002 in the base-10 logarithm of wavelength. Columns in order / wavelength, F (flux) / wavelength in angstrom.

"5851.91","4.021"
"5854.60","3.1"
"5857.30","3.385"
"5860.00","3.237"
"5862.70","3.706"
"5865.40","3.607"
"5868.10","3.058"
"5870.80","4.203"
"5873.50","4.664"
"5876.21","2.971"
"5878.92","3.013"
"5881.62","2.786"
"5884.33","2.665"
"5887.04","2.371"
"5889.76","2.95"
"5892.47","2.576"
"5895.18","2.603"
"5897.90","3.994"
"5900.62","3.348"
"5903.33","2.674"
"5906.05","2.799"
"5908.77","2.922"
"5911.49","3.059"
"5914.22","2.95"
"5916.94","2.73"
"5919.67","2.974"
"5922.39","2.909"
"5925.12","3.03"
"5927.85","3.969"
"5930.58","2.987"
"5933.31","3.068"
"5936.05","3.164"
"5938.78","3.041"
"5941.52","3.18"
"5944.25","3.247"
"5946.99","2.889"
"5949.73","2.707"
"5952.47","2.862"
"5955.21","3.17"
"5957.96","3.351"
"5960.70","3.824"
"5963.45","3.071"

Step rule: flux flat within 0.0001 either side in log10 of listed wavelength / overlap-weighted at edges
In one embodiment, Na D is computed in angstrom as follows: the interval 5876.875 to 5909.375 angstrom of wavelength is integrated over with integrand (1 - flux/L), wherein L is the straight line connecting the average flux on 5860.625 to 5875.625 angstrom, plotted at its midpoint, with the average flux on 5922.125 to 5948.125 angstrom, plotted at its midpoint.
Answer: 5.9 angstrom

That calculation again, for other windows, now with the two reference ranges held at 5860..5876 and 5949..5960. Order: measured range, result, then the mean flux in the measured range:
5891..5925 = 4.7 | 2.96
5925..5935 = 0.0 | 3.29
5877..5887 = 2.4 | 2.77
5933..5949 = 0.5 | 3.08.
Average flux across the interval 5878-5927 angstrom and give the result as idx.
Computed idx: 2.92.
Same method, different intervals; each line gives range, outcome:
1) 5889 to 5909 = 2.99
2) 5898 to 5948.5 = 3.08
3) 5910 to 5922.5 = 2.93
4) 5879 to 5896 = 2.69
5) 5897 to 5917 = 3.06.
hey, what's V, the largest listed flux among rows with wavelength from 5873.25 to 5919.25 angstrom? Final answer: 4.664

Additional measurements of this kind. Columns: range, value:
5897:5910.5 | 3.994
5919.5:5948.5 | 3.969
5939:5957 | 3.247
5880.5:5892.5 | 2.95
